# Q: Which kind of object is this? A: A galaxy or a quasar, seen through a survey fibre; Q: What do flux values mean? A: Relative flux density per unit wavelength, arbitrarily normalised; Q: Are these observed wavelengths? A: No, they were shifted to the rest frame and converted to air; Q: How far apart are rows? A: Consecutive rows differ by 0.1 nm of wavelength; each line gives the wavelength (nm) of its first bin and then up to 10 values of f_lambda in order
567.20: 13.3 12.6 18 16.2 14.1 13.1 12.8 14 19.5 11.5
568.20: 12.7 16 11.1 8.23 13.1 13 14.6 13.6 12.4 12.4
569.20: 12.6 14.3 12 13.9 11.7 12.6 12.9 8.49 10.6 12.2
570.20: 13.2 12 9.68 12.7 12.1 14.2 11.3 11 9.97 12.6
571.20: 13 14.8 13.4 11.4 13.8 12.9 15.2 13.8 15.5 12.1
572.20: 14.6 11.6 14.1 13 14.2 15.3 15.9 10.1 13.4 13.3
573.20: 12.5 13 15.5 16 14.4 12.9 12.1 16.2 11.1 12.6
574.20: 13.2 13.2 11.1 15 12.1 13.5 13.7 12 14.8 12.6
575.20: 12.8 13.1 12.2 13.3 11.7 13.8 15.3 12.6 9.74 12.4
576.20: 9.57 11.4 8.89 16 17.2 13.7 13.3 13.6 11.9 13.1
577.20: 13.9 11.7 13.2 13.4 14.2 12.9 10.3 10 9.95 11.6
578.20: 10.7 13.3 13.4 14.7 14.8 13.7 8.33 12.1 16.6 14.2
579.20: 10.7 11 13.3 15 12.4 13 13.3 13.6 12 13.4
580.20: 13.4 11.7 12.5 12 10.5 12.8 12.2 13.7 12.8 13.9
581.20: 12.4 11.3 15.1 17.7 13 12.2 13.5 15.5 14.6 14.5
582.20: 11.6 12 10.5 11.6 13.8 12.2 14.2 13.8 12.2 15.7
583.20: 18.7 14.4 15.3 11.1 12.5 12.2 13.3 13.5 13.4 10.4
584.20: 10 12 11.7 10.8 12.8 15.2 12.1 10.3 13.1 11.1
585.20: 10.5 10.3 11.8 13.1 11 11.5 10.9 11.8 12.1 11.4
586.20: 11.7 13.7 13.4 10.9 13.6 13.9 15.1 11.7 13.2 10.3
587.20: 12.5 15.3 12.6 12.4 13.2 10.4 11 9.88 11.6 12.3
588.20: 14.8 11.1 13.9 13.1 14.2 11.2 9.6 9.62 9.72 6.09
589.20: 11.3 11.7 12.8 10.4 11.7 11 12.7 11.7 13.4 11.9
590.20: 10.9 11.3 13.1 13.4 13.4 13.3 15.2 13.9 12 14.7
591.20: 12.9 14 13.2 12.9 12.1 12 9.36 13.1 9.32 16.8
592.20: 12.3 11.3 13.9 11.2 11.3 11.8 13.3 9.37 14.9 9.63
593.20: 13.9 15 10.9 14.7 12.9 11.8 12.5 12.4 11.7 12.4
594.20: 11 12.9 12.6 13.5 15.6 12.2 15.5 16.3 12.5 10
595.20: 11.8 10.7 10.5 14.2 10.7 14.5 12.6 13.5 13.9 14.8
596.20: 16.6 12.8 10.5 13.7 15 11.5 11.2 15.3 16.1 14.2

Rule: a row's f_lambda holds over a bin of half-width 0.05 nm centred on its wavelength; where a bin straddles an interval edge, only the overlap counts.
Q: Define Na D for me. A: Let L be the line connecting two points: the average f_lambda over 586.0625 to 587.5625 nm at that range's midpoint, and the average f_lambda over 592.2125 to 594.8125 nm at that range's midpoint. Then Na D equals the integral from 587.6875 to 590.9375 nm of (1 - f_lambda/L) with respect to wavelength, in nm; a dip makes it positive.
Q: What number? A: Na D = 0.21 nm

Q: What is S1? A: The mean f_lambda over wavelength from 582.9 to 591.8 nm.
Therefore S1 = 12.3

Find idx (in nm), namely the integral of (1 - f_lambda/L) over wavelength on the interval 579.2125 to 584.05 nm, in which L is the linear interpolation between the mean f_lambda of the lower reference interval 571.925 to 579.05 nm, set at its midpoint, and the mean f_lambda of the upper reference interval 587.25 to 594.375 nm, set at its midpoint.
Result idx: -0.185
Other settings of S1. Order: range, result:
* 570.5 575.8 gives 13.2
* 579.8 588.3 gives 12.7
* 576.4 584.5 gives 13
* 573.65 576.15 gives 12.9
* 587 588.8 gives 12.3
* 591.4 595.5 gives 12.5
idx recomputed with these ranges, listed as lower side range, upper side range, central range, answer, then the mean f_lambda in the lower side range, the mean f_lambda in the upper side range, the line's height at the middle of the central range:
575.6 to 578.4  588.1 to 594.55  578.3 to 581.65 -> -0.16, 12.5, 12.3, 12.5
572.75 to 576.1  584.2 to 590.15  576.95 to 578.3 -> 0.08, 13.2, 11.9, 12.9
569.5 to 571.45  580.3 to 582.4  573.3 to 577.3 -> -0.18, 12.1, 13.1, 12.5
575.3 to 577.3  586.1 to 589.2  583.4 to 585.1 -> 0.01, 12.8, 12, 12.3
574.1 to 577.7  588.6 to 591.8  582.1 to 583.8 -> -0.11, 12.9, 12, 12.5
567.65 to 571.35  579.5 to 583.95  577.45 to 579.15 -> 0.06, 12.6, 13.2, 13.1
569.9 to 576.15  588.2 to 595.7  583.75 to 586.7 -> 0.13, 13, 12.3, 12.6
